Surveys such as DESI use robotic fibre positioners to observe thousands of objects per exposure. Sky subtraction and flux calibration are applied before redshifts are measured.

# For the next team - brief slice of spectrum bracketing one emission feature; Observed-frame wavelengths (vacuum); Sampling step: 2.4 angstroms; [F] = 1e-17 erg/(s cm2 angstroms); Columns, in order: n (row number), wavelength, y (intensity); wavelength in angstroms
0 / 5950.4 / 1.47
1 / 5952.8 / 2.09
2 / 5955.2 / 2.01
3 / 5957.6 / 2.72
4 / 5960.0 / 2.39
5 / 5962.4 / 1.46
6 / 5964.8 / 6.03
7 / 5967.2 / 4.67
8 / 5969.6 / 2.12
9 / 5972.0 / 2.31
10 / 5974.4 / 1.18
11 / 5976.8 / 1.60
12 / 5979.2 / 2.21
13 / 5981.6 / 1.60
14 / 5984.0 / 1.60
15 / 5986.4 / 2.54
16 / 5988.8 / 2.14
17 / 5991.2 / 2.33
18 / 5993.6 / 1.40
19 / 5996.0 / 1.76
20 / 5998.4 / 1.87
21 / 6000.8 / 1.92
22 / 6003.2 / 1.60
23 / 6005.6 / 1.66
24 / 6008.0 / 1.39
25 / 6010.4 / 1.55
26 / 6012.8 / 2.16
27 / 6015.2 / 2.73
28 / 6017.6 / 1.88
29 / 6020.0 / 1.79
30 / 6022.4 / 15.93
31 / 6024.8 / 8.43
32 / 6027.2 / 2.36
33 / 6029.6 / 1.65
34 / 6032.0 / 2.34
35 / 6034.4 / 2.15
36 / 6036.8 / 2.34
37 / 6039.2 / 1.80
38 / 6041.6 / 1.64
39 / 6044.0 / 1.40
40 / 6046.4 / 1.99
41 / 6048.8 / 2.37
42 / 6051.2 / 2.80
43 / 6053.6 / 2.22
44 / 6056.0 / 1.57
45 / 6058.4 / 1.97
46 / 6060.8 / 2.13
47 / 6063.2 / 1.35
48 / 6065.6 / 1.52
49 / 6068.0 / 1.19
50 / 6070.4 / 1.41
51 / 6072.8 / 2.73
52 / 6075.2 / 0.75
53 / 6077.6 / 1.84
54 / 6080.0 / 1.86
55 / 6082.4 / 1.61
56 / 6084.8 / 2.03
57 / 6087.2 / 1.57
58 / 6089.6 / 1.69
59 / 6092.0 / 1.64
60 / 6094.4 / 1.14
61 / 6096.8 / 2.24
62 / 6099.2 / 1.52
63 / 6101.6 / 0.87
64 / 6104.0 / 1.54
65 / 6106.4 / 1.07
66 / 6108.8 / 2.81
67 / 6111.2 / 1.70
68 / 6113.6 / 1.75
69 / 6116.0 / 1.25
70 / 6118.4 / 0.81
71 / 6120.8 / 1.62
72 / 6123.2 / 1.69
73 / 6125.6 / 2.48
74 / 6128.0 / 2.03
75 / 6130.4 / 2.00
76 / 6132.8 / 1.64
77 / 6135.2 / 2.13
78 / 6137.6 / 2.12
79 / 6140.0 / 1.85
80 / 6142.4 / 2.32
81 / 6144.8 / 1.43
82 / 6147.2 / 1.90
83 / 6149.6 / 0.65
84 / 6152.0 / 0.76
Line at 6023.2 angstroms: [O III] 5007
